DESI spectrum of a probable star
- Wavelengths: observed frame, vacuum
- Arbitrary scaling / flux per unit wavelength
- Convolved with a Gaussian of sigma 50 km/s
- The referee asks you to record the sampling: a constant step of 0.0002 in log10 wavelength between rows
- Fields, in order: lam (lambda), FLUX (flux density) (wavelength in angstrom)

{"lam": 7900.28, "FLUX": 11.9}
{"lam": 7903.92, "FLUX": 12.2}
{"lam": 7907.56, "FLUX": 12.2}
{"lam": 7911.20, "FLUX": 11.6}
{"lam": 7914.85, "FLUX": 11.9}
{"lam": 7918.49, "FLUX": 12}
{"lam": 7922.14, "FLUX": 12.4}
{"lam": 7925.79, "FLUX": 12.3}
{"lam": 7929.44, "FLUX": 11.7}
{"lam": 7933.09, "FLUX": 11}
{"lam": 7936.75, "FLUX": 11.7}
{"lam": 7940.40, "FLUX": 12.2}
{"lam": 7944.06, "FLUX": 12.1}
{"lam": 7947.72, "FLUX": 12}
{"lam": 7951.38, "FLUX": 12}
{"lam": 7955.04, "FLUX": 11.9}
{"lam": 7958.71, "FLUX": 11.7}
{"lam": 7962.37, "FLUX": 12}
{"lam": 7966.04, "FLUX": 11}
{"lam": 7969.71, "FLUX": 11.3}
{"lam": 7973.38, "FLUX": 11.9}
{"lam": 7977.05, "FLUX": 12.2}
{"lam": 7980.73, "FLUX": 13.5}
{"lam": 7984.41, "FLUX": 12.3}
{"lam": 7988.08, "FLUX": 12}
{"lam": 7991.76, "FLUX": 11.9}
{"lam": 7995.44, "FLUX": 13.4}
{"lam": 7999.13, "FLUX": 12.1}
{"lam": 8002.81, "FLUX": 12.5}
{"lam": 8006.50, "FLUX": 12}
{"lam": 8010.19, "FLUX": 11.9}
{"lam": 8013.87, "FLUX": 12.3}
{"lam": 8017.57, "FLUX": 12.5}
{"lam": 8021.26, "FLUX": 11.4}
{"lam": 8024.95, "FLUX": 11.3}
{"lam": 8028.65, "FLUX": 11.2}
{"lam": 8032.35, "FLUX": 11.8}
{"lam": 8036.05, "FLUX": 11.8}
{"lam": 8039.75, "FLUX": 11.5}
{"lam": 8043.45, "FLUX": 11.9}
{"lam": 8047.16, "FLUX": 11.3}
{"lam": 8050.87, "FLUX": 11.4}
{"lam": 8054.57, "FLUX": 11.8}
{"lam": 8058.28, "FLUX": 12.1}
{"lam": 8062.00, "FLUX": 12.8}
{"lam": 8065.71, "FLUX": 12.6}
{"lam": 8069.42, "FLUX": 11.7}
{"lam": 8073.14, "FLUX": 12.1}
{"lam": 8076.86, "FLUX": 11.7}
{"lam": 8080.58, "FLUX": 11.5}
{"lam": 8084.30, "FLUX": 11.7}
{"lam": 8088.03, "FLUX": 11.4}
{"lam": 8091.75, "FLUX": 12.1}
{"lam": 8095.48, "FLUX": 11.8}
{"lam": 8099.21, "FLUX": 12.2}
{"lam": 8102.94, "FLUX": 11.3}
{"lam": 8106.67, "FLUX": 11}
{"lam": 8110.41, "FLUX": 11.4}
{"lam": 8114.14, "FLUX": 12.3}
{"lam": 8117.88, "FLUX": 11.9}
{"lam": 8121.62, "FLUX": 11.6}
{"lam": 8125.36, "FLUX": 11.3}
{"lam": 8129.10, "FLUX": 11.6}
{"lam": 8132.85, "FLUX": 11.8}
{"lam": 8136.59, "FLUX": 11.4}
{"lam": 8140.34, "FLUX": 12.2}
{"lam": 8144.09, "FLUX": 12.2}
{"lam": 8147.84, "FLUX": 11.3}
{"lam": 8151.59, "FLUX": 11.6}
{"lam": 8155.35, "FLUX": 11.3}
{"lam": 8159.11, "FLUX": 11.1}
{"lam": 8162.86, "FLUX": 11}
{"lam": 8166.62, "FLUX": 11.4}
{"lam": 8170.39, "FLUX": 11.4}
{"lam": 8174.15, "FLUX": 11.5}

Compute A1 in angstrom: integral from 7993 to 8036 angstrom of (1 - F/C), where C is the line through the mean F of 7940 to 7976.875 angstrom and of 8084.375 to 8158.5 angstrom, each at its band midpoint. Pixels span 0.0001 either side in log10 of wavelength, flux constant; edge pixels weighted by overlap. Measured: -0.97 angstrom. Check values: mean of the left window 11.8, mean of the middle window 12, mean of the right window 11.7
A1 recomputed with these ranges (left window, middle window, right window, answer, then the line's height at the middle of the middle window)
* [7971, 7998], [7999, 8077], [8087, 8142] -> 1.4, 12.1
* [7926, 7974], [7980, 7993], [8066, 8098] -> -0.7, 11.8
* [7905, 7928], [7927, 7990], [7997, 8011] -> 1.0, 12.1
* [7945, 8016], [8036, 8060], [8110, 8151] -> 0.5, 11.9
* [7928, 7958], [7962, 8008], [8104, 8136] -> -1.6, 11.8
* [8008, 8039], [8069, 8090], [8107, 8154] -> 0.1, 11.7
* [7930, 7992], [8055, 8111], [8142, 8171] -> -1.1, 11.6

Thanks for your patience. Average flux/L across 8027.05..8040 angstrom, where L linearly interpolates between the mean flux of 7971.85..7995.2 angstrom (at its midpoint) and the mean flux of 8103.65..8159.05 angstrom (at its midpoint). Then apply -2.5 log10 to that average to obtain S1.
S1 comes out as 0.05 mag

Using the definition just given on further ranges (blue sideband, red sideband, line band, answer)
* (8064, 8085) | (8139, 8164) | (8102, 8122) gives 0.011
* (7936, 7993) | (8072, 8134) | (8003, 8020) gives -0.027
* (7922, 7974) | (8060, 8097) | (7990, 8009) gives -0.046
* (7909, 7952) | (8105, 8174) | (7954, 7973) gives 0.024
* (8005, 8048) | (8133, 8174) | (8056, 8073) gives -0.053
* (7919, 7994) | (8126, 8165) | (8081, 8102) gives -0.012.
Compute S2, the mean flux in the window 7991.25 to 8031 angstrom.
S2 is 12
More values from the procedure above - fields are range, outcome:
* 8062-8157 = 11.7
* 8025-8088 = 11.8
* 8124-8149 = 11.7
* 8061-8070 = 12.4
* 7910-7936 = 11.8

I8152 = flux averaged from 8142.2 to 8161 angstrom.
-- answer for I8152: 11.5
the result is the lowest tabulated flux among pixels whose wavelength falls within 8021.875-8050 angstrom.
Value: 11.2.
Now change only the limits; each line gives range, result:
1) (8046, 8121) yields 11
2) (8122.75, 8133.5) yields 11.3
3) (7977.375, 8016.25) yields 11.9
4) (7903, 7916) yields 11.6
